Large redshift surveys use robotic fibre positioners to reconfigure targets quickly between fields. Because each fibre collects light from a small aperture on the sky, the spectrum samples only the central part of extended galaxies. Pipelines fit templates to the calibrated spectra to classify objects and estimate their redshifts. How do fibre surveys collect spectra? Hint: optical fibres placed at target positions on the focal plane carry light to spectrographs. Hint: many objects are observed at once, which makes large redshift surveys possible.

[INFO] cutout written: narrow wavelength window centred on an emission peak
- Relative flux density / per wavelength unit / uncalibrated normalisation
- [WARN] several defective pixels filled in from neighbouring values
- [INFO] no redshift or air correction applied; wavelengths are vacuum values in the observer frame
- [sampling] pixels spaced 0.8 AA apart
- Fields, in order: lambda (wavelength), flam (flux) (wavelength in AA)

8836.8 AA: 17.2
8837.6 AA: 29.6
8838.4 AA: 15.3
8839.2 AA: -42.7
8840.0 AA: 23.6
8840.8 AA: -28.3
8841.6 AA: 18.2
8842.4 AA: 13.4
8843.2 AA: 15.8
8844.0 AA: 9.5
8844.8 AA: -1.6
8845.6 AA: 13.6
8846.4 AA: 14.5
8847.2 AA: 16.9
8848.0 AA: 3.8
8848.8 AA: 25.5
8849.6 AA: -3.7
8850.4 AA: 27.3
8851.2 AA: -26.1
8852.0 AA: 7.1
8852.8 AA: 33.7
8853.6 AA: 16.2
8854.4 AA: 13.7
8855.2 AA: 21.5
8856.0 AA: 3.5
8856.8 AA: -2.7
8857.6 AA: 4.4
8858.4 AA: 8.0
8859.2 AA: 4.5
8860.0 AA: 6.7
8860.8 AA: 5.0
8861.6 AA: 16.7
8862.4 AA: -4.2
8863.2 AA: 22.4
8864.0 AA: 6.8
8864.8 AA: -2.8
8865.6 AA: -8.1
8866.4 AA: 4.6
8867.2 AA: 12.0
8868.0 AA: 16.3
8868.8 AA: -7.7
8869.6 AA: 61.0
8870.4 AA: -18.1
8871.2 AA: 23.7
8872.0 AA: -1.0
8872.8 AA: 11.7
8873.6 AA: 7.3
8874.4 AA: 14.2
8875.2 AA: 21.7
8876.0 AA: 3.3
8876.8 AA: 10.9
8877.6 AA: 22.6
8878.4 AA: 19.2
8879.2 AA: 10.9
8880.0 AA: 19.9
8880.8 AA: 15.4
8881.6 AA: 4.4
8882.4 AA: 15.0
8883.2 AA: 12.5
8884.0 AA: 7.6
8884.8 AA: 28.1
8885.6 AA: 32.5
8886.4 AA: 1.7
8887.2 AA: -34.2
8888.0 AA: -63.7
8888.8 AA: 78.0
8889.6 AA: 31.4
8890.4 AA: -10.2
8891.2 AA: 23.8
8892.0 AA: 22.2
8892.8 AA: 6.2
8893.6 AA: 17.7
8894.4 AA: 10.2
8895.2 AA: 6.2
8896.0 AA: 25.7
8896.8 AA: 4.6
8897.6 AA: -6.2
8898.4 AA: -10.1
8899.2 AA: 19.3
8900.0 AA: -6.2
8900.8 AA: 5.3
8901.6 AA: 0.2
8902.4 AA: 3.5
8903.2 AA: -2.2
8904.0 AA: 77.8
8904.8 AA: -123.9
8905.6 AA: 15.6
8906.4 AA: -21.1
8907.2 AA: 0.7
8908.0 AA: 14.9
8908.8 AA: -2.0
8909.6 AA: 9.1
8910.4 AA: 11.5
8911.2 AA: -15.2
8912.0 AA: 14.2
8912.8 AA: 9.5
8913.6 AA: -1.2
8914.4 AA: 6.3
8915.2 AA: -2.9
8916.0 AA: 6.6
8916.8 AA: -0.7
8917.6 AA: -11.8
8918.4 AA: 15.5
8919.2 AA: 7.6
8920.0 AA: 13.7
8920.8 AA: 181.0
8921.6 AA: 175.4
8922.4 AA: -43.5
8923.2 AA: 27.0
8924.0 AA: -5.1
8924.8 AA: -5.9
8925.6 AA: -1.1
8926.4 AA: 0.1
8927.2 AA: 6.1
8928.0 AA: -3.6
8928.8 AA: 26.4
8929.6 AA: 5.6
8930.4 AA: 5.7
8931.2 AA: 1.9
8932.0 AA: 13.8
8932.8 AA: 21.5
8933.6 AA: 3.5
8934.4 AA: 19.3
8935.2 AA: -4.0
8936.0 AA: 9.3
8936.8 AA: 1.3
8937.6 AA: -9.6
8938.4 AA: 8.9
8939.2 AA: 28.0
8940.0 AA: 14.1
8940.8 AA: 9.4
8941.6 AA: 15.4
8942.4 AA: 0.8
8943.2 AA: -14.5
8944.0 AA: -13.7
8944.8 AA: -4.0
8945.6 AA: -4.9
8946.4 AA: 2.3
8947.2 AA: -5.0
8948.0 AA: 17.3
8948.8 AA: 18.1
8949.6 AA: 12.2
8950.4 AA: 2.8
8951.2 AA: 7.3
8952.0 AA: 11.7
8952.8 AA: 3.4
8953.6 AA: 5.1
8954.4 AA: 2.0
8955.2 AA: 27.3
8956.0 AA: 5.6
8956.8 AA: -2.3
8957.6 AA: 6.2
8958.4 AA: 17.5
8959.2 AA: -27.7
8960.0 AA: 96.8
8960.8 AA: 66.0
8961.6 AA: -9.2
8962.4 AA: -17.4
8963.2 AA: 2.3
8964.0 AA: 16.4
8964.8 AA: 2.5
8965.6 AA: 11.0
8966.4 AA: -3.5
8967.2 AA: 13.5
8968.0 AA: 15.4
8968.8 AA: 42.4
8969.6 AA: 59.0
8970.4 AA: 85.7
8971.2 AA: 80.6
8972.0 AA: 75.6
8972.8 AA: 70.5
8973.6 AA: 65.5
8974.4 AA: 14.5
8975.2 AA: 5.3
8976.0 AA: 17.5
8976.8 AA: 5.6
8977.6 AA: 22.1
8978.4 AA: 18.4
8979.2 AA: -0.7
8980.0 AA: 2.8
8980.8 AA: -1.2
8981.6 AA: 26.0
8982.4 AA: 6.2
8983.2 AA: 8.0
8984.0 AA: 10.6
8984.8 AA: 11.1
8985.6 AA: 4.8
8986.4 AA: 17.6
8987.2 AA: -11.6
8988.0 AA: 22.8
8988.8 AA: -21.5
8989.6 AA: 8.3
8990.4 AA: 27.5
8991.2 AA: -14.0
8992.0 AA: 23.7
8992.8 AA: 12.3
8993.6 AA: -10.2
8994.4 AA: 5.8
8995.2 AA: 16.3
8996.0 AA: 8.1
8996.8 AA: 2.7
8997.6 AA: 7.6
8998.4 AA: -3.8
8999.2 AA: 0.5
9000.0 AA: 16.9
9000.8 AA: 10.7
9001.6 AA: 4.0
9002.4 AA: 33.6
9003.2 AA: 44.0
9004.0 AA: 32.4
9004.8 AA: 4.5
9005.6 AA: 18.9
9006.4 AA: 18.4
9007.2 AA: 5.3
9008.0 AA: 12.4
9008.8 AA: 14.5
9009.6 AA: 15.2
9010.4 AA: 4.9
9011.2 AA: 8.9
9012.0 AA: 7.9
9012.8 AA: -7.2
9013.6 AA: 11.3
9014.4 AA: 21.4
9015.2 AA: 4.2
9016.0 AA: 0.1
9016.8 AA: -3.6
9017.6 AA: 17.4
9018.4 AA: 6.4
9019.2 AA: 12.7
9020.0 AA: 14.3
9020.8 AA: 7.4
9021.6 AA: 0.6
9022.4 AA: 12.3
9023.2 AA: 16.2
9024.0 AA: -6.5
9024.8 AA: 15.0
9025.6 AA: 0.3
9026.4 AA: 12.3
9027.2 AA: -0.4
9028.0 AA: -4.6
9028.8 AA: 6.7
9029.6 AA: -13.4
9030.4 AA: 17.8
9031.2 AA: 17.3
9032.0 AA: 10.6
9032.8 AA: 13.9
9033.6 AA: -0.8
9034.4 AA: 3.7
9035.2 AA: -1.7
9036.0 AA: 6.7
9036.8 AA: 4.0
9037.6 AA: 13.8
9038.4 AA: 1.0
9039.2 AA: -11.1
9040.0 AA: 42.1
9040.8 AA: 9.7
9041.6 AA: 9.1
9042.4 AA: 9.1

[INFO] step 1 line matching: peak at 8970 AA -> [O III] 5007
